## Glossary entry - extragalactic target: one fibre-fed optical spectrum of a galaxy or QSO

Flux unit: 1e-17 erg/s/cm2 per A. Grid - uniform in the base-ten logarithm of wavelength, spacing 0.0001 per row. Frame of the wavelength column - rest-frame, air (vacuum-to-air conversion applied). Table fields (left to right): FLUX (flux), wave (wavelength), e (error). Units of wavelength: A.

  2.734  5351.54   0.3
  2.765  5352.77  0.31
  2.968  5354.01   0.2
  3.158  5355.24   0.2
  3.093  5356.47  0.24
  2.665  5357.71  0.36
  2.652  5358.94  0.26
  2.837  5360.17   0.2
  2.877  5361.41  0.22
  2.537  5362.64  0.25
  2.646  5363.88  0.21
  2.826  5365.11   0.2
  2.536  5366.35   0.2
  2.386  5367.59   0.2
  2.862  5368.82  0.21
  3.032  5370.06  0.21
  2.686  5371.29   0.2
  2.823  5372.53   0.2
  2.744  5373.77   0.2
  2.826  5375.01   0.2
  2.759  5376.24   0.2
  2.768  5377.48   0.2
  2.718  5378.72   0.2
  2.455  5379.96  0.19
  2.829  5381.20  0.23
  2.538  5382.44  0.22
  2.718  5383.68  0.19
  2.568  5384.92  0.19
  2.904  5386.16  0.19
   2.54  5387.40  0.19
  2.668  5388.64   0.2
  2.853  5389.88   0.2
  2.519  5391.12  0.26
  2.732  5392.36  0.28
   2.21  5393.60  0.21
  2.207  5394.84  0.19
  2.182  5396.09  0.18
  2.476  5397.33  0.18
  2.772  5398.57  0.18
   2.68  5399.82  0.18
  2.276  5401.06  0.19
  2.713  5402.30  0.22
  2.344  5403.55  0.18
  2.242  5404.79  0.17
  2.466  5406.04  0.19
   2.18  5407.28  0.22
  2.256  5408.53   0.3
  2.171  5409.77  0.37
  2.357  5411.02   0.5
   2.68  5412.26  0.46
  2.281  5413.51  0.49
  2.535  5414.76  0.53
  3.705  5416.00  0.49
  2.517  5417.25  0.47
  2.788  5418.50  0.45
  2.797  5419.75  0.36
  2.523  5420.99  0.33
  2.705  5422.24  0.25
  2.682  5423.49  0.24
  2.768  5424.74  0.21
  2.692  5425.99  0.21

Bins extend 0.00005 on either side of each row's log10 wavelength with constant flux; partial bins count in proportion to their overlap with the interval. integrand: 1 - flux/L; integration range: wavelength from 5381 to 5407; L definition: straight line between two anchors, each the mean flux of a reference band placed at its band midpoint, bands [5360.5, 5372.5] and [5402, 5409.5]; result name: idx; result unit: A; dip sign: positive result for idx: -0.8 A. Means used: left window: 2.72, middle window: 2.54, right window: 2.34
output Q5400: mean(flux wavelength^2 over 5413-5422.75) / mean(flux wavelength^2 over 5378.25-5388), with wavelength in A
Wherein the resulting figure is 1.04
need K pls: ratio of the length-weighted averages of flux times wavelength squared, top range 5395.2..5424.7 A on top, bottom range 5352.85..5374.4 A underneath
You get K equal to 0.93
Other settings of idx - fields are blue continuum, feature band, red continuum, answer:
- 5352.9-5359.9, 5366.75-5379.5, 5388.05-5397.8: -0.23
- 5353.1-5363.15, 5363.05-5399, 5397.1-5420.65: 0.85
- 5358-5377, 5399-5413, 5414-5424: 1.85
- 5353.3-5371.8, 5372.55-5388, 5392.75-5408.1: -0.58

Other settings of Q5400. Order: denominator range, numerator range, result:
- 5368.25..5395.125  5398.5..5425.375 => 0.96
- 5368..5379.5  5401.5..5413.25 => 0.86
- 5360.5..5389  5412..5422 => 1.02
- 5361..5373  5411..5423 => 1.01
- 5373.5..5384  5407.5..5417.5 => 0.95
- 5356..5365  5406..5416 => 0.90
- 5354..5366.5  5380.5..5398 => 0.93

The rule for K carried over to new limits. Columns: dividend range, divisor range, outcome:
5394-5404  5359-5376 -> 0.91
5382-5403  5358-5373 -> 0.95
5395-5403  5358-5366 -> 0.93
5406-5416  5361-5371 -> 0.92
